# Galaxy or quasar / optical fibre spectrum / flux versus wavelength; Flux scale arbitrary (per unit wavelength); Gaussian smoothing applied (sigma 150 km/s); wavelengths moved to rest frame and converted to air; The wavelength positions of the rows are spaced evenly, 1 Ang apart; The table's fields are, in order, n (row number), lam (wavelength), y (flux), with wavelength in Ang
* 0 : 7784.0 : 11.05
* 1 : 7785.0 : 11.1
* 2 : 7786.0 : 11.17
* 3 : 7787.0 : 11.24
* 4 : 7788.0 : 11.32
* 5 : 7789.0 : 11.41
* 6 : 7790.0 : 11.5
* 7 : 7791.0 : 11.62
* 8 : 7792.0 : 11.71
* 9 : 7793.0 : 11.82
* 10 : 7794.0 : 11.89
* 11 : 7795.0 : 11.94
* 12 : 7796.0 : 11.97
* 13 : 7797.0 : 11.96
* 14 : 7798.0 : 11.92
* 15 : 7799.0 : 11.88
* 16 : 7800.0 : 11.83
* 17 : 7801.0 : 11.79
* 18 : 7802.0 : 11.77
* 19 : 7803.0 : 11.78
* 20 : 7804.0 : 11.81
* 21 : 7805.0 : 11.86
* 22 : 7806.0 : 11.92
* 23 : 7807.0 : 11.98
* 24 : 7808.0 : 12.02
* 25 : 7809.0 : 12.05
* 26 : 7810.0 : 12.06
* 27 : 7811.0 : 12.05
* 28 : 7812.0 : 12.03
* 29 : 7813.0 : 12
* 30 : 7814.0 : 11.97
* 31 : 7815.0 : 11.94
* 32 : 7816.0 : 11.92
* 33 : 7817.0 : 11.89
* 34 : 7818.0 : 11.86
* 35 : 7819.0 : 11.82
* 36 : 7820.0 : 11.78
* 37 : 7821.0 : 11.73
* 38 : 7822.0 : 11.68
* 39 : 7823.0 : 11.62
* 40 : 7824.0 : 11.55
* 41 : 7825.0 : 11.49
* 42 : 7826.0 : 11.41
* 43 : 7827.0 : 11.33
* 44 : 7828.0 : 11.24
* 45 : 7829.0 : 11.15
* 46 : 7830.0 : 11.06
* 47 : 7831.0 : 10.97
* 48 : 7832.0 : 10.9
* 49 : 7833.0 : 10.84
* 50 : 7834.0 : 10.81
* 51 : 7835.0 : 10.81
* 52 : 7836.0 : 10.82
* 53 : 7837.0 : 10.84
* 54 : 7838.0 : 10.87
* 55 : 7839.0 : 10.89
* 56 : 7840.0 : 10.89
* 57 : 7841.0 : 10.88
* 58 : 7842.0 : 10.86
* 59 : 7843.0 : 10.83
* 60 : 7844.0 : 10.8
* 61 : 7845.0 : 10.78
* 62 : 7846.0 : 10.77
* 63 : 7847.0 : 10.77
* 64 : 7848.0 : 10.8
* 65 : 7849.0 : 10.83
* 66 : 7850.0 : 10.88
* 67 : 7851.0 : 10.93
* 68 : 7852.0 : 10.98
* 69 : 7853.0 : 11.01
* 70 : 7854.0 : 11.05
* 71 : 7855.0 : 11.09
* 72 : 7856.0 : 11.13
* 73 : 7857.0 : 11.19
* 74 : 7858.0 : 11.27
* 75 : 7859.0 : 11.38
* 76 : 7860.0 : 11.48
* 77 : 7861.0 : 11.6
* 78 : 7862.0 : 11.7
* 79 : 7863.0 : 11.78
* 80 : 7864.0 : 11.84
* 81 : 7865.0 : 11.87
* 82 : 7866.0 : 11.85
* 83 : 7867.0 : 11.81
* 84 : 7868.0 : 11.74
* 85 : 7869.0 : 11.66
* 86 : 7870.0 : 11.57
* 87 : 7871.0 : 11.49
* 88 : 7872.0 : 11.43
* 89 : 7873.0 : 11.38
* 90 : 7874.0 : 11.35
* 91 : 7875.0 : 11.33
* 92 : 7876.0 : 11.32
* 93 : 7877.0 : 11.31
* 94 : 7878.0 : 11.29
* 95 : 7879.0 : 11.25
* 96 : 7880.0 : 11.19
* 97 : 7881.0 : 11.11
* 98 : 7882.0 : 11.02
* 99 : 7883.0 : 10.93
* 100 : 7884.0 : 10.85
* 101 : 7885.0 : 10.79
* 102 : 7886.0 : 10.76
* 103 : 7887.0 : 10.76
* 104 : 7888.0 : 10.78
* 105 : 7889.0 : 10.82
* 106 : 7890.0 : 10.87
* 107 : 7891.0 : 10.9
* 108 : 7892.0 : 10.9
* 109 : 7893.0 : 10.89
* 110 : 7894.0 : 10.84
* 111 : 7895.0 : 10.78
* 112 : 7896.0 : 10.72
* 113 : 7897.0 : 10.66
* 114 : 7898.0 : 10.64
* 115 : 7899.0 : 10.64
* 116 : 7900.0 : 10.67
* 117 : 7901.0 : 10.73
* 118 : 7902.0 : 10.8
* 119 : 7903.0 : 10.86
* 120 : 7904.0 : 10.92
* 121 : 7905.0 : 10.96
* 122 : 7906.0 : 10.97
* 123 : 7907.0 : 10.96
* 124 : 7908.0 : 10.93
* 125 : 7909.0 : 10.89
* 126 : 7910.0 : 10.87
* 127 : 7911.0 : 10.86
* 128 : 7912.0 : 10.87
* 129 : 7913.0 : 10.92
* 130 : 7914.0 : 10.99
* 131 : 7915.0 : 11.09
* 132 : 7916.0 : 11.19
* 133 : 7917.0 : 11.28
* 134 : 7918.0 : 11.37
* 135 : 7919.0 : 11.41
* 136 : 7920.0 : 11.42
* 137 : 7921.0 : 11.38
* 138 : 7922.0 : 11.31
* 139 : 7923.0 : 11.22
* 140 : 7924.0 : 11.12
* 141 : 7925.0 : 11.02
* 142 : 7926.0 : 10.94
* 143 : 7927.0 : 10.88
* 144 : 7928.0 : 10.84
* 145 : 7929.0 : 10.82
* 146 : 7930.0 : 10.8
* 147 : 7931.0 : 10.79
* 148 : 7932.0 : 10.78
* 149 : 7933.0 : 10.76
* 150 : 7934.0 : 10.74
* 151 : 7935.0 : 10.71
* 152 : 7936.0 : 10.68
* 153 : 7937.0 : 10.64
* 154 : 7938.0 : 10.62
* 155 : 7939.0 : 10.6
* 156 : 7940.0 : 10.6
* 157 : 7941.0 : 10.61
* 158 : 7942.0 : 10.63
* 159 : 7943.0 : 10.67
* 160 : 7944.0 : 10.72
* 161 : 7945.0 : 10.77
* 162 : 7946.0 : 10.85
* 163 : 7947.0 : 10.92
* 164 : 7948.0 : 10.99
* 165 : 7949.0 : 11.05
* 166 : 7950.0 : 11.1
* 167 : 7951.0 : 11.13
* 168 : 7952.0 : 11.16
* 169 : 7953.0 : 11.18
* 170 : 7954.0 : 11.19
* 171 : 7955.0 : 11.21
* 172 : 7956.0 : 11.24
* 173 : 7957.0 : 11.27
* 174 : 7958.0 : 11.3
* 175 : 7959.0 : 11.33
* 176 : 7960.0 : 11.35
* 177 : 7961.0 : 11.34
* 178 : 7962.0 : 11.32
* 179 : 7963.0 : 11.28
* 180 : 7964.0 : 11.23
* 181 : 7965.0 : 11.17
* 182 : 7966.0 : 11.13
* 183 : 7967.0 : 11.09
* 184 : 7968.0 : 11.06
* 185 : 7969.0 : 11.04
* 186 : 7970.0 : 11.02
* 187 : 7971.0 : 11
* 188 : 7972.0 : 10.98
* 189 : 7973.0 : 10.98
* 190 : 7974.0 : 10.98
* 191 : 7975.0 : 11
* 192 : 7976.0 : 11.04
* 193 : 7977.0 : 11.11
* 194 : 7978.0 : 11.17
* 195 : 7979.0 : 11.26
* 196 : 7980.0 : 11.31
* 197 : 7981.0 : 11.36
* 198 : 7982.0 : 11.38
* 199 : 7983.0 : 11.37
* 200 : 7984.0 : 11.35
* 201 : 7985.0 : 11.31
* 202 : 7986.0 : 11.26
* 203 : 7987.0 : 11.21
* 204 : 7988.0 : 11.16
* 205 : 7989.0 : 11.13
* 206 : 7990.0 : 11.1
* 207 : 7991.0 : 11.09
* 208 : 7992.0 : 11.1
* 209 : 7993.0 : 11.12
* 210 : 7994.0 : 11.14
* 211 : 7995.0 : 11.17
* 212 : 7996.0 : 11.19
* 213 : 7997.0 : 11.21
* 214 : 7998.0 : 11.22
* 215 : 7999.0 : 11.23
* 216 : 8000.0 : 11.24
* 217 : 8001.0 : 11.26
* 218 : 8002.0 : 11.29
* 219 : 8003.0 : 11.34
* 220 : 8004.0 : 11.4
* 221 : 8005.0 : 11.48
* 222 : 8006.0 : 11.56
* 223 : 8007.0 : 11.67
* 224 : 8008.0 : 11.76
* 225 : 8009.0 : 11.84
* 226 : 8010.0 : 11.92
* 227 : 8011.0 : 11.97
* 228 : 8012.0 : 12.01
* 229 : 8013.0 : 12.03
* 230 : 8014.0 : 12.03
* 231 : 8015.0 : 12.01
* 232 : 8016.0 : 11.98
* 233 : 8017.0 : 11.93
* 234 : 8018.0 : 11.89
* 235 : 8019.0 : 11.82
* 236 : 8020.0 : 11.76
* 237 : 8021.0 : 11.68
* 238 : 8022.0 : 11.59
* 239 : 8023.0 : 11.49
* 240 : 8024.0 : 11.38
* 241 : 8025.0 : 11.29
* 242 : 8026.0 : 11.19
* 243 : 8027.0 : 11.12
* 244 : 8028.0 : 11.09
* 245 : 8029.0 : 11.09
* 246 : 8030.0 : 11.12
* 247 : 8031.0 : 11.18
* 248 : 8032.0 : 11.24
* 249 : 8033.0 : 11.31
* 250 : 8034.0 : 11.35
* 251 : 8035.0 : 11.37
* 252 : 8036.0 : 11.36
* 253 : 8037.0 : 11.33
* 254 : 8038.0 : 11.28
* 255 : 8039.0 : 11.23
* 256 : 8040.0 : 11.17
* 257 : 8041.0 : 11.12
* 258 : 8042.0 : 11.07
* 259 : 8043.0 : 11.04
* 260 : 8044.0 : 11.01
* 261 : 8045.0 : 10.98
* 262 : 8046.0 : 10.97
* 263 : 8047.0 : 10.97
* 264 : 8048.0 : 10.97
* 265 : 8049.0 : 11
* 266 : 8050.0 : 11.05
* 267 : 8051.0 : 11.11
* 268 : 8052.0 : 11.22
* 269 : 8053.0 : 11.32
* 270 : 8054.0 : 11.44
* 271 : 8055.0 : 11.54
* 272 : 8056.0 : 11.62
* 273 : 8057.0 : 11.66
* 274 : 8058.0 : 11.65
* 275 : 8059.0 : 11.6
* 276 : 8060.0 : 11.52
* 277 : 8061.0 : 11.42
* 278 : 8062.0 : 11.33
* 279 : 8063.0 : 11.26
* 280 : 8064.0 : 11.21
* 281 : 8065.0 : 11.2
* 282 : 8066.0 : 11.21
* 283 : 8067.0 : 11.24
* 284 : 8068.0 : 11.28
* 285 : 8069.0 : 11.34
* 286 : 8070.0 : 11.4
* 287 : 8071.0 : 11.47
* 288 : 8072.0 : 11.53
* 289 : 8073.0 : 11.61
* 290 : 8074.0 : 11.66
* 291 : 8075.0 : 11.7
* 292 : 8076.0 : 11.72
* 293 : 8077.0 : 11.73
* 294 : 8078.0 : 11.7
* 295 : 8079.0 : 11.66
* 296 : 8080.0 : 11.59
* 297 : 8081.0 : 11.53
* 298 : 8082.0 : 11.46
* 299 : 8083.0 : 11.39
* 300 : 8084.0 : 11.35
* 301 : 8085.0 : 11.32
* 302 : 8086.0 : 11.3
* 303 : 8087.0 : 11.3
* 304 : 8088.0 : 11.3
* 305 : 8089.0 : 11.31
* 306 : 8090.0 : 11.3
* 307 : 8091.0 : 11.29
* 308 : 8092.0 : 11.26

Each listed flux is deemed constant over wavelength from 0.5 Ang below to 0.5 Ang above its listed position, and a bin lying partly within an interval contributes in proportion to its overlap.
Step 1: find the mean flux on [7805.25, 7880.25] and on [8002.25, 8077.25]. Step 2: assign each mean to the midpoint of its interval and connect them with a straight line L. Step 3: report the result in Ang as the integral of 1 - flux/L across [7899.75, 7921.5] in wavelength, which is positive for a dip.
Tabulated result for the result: 0.71 Ang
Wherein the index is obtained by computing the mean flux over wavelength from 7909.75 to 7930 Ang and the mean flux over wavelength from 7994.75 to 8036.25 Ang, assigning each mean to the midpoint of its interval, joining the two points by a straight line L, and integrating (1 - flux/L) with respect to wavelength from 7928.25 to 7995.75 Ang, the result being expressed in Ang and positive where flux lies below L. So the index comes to 1.36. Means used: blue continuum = 11.1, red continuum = 11.5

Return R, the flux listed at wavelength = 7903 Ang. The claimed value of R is 10.86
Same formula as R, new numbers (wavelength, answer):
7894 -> 10.84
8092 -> 11.26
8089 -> 11.31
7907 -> 10.96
